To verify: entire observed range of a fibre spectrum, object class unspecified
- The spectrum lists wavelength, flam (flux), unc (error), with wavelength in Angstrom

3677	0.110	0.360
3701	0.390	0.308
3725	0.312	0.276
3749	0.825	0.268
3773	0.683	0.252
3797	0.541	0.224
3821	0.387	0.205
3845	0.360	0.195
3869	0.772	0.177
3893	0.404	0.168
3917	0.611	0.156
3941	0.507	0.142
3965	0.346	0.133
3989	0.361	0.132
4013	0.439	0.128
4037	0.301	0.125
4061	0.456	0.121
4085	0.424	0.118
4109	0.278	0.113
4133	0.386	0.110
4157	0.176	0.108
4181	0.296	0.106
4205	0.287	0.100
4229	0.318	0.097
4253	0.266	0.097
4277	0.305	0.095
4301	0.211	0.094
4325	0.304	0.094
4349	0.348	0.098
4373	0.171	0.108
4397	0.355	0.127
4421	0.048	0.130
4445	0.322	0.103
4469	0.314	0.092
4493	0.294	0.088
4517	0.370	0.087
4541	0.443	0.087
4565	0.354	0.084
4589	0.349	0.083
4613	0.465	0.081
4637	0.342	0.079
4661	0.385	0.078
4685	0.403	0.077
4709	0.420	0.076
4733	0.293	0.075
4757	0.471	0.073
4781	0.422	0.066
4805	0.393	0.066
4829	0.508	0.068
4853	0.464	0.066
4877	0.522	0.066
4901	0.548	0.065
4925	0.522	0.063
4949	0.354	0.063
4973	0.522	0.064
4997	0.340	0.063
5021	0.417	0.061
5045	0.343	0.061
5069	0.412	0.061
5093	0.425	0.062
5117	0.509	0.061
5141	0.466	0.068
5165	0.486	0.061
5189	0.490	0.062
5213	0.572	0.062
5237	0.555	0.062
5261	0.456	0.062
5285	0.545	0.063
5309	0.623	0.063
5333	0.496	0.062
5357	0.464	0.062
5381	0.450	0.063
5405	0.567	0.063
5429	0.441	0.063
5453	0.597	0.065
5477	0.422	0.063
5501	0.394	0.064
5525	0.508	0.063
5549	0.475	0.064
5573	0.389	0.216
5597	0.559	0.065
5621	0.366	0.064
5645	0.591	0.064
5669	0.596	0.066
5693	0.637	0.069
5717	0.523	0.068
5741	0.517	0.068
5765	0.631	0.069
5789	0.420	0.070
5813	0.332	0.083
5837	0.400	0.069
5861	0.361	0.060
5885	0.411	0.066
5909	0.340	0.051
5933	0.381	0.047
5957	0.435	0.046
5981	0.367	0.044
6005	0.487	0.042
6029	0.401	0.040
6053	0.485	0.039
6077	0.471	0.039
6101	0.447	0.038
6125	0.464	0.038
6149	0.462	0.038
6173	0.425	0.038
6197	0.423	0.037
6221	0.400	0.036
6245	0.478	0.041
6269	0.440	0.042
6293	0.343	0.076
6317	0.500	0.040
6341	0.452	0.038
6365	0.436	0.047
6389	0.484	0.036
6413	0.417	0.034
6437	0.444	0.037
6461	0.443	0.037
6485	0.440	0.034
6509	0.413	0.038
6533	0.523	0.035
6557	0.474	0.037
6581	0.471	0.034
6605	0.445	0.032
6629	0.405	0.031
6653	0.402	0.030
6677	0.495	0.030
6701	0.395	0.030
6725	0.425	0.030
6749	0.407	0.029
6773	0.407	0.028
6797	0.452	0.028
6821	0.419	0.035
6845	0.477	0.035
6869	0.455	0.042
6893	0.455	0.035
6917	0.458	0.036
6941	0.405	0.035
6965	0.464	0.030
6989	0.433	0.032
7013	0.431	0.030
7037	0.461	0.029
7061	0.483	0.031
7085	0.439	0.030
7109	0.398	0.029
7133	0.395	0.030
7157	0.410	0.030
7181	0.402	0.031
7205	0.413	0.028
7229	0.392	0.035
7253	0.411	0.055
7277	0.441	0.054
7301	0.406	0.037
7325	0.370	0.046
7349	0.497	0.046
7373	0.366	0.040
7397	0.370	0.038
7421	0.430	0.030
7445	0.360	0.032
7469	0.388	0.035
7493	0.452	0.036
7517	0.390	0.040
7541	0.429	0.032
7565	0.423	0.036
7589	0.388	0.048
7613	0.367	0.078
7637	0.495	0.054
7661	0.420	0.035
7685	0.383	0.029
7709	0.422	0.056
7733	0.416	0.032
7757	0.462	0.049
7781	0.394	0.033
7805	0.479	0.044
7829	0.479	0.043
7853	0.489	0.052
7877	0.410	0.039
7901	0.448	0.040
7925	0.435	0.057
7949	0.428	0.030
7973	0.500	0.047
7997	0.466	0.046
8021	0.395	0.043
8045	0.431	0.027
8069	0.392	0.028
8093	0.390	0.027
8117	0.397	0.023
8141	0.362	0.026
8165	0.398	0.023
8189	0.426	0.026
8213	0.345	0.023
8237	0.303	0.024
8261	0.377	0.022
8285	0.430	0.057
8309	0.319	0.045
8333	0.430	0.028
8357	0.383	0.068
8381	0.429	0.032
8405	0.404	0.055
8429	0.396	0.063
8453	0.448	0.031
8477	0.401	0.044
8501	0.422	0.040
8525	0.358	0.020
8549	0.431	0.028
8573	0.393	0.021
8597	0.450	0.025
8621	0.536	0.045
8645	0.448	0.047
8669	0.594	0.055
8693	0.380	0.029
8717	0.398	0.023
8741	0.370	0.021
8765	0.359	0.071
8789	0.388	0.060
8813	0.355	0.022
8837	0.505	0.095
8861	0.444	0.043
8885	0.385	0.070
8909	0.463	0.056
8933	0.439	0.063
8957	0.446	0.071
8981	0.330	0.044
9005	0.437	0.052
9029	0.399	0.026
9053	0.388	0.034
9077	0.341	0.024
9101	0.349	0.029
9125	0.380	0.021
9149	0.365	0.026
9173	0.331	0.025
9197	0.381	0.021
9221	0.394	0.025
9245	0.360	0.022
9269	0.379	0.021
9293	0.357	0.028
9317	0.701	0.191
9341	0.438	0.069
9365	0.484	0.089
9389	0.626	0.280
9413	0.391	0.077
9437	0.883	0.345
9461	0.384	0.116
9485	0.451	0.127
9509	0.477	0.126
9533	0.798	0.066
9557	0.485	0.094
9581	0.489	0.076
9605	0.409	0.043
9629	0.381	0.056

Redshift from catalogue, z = 1.557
